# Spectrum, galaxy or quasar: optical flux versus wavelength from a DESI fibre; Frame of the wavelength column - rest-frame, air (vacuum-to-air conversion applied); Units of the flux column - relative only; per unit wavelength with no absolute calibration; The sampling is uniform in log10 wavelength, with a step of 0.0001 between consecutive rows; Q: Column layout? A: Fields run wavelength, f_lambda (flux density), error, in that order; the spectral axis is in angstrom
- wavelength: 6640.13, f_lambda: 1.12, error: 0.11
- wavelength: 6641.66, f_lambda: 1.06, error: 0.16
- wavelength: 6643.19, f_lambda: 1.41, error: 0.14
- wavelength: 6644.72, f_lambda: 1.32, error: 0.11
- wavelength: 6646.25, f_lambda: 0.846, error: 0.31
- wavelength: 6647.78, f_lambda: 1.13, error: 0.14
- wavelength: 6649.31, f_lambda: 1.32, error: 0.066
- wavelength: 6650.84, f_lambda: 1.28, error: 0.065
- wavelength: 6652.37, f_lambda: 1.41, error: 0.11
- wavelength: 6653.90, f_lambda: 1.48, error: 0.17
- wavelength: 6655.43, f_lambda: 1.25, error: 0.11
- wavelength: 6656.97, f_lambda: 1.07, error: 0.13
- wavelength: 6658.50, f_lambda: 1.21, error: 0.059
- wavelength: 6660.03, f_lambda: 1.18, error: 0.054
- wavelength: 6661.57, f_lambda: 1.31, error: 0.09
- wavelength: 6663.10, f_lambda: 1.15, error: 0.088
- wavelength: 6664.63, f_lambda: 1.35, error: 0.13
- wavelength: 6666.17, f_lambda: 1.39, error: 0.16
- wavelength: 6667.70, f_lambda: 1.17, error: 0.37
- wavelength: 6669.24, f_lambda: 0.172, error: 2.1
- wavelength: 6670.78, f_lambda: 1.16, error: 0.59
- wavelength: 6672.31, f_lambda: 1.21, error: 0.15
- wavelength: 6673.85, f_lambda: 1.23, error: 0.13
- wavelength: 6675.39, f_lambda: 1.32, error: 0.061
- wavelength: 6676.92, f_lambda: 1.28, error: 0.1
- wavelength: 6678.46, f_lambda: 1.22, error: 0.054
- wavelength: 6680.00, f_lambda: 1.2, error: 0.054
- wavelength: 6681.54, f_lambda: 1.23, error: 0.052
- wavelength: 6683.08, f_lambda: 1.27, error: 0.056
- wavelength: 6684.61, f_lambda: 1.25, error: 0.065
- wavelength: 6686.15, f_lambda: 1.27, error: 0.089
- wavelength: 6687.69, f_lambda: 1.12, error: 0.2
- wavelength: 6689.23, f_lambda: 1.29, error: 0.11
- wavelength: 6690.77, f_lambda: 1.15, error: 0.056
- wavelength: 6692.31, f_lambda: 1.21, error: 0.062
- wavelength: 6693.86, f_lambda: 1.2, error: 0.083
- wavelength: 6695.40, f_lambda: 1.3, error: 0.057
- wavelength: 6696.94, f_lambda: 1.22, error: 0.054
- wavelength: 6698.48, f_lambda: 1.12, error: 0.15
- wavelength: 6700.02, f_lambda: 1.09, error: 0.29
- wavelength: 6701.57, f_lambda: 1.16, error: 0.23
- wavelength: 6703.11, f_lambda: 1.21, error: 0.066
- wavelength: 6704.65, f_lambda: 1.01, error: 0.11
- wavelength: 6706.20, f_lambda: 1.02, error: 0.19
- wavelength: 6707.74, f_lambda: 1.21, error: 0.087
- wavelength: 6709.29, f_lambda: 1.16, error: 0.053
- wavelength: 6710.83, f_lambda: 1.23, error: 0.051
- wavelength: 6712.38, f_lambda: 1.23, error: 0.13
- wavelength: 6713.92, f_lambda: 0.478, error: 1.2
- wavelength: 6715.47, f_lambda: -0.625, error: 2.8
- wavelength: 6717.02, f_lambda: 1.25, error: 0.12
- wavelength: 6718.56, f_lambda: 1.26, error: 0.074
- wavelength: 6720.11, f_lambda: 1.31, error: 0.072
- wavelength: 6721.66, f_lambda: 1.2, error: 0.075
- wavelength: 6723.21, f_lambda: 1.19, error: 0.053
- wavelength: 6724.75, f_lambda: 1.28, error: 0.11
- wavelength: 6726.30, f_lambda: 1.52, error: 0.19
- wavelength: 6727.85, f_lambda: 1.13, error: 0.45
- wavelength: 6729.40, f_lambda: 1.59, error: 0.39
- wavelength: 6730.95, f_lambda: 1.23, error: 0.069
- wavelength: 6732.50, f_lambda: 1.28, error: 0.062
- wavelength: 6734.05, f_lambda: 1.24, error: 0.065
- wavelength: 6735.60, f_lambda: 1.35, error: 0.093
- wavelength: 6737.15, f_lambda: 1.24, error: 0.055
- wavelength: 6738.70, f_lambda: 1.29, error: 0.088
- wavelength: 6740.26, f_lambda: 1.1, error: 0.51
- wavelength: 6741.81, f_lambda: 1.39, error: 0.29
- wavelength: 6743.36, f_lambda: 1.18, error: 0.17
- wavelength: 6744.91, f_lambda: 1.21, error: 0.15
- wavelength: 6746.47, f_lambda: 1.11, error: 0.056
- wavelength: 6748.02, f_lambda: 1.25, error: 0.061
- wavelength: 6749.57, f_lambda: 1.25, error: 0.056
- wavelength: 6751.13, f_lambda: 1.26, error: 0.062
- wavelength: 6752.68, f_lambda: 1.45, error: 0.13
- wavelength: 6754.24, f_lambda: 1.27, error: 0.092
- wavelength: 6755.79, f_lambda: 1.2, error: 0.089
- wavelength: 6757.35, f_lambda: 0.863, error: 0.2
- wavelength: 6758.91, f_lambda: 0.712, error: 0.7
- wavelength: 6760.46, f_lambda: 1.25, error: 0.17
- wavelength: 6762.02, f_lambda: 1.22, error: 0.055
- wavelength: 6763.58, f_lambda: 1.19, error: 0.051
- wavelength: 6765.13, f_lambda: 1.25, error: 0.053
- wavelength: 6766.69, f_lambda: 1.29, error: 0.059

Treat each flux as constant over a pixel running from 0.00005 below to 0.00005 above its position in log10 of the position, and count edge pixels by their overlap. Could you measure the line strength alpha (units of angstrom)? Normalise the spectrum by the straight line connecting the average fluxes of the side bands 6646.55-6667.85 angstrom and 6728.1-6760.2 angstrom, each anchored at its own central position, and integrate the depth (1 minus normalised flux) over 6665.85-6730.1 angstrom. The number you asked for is 5.4 angstrom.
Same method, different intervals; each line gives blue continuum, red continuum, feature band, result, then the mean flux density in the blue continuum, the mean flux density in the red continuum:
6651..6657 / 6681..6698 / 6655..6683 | 2.4 angstrom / 1.33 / 1.23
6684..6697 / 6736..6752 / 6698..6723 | 4.2 angstrom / 1.22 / 1.23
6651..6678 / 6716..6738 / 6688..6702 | 0.5 angstrom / 1.2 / 1.27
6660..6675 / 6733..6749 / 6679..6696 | -0.9 angstrom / 1.13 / 1.24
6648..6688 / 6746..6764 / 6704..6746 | 1.3 angstrom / 1.21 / 1.17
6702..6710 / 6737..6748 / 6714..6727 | 1.7 angstrom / 1.12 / 1.22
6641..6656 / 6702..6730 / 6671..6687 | -0.9 angstrom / 1.25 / 1.09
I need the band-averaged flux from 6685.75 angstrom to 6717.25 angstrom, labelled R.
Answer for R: 1.06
